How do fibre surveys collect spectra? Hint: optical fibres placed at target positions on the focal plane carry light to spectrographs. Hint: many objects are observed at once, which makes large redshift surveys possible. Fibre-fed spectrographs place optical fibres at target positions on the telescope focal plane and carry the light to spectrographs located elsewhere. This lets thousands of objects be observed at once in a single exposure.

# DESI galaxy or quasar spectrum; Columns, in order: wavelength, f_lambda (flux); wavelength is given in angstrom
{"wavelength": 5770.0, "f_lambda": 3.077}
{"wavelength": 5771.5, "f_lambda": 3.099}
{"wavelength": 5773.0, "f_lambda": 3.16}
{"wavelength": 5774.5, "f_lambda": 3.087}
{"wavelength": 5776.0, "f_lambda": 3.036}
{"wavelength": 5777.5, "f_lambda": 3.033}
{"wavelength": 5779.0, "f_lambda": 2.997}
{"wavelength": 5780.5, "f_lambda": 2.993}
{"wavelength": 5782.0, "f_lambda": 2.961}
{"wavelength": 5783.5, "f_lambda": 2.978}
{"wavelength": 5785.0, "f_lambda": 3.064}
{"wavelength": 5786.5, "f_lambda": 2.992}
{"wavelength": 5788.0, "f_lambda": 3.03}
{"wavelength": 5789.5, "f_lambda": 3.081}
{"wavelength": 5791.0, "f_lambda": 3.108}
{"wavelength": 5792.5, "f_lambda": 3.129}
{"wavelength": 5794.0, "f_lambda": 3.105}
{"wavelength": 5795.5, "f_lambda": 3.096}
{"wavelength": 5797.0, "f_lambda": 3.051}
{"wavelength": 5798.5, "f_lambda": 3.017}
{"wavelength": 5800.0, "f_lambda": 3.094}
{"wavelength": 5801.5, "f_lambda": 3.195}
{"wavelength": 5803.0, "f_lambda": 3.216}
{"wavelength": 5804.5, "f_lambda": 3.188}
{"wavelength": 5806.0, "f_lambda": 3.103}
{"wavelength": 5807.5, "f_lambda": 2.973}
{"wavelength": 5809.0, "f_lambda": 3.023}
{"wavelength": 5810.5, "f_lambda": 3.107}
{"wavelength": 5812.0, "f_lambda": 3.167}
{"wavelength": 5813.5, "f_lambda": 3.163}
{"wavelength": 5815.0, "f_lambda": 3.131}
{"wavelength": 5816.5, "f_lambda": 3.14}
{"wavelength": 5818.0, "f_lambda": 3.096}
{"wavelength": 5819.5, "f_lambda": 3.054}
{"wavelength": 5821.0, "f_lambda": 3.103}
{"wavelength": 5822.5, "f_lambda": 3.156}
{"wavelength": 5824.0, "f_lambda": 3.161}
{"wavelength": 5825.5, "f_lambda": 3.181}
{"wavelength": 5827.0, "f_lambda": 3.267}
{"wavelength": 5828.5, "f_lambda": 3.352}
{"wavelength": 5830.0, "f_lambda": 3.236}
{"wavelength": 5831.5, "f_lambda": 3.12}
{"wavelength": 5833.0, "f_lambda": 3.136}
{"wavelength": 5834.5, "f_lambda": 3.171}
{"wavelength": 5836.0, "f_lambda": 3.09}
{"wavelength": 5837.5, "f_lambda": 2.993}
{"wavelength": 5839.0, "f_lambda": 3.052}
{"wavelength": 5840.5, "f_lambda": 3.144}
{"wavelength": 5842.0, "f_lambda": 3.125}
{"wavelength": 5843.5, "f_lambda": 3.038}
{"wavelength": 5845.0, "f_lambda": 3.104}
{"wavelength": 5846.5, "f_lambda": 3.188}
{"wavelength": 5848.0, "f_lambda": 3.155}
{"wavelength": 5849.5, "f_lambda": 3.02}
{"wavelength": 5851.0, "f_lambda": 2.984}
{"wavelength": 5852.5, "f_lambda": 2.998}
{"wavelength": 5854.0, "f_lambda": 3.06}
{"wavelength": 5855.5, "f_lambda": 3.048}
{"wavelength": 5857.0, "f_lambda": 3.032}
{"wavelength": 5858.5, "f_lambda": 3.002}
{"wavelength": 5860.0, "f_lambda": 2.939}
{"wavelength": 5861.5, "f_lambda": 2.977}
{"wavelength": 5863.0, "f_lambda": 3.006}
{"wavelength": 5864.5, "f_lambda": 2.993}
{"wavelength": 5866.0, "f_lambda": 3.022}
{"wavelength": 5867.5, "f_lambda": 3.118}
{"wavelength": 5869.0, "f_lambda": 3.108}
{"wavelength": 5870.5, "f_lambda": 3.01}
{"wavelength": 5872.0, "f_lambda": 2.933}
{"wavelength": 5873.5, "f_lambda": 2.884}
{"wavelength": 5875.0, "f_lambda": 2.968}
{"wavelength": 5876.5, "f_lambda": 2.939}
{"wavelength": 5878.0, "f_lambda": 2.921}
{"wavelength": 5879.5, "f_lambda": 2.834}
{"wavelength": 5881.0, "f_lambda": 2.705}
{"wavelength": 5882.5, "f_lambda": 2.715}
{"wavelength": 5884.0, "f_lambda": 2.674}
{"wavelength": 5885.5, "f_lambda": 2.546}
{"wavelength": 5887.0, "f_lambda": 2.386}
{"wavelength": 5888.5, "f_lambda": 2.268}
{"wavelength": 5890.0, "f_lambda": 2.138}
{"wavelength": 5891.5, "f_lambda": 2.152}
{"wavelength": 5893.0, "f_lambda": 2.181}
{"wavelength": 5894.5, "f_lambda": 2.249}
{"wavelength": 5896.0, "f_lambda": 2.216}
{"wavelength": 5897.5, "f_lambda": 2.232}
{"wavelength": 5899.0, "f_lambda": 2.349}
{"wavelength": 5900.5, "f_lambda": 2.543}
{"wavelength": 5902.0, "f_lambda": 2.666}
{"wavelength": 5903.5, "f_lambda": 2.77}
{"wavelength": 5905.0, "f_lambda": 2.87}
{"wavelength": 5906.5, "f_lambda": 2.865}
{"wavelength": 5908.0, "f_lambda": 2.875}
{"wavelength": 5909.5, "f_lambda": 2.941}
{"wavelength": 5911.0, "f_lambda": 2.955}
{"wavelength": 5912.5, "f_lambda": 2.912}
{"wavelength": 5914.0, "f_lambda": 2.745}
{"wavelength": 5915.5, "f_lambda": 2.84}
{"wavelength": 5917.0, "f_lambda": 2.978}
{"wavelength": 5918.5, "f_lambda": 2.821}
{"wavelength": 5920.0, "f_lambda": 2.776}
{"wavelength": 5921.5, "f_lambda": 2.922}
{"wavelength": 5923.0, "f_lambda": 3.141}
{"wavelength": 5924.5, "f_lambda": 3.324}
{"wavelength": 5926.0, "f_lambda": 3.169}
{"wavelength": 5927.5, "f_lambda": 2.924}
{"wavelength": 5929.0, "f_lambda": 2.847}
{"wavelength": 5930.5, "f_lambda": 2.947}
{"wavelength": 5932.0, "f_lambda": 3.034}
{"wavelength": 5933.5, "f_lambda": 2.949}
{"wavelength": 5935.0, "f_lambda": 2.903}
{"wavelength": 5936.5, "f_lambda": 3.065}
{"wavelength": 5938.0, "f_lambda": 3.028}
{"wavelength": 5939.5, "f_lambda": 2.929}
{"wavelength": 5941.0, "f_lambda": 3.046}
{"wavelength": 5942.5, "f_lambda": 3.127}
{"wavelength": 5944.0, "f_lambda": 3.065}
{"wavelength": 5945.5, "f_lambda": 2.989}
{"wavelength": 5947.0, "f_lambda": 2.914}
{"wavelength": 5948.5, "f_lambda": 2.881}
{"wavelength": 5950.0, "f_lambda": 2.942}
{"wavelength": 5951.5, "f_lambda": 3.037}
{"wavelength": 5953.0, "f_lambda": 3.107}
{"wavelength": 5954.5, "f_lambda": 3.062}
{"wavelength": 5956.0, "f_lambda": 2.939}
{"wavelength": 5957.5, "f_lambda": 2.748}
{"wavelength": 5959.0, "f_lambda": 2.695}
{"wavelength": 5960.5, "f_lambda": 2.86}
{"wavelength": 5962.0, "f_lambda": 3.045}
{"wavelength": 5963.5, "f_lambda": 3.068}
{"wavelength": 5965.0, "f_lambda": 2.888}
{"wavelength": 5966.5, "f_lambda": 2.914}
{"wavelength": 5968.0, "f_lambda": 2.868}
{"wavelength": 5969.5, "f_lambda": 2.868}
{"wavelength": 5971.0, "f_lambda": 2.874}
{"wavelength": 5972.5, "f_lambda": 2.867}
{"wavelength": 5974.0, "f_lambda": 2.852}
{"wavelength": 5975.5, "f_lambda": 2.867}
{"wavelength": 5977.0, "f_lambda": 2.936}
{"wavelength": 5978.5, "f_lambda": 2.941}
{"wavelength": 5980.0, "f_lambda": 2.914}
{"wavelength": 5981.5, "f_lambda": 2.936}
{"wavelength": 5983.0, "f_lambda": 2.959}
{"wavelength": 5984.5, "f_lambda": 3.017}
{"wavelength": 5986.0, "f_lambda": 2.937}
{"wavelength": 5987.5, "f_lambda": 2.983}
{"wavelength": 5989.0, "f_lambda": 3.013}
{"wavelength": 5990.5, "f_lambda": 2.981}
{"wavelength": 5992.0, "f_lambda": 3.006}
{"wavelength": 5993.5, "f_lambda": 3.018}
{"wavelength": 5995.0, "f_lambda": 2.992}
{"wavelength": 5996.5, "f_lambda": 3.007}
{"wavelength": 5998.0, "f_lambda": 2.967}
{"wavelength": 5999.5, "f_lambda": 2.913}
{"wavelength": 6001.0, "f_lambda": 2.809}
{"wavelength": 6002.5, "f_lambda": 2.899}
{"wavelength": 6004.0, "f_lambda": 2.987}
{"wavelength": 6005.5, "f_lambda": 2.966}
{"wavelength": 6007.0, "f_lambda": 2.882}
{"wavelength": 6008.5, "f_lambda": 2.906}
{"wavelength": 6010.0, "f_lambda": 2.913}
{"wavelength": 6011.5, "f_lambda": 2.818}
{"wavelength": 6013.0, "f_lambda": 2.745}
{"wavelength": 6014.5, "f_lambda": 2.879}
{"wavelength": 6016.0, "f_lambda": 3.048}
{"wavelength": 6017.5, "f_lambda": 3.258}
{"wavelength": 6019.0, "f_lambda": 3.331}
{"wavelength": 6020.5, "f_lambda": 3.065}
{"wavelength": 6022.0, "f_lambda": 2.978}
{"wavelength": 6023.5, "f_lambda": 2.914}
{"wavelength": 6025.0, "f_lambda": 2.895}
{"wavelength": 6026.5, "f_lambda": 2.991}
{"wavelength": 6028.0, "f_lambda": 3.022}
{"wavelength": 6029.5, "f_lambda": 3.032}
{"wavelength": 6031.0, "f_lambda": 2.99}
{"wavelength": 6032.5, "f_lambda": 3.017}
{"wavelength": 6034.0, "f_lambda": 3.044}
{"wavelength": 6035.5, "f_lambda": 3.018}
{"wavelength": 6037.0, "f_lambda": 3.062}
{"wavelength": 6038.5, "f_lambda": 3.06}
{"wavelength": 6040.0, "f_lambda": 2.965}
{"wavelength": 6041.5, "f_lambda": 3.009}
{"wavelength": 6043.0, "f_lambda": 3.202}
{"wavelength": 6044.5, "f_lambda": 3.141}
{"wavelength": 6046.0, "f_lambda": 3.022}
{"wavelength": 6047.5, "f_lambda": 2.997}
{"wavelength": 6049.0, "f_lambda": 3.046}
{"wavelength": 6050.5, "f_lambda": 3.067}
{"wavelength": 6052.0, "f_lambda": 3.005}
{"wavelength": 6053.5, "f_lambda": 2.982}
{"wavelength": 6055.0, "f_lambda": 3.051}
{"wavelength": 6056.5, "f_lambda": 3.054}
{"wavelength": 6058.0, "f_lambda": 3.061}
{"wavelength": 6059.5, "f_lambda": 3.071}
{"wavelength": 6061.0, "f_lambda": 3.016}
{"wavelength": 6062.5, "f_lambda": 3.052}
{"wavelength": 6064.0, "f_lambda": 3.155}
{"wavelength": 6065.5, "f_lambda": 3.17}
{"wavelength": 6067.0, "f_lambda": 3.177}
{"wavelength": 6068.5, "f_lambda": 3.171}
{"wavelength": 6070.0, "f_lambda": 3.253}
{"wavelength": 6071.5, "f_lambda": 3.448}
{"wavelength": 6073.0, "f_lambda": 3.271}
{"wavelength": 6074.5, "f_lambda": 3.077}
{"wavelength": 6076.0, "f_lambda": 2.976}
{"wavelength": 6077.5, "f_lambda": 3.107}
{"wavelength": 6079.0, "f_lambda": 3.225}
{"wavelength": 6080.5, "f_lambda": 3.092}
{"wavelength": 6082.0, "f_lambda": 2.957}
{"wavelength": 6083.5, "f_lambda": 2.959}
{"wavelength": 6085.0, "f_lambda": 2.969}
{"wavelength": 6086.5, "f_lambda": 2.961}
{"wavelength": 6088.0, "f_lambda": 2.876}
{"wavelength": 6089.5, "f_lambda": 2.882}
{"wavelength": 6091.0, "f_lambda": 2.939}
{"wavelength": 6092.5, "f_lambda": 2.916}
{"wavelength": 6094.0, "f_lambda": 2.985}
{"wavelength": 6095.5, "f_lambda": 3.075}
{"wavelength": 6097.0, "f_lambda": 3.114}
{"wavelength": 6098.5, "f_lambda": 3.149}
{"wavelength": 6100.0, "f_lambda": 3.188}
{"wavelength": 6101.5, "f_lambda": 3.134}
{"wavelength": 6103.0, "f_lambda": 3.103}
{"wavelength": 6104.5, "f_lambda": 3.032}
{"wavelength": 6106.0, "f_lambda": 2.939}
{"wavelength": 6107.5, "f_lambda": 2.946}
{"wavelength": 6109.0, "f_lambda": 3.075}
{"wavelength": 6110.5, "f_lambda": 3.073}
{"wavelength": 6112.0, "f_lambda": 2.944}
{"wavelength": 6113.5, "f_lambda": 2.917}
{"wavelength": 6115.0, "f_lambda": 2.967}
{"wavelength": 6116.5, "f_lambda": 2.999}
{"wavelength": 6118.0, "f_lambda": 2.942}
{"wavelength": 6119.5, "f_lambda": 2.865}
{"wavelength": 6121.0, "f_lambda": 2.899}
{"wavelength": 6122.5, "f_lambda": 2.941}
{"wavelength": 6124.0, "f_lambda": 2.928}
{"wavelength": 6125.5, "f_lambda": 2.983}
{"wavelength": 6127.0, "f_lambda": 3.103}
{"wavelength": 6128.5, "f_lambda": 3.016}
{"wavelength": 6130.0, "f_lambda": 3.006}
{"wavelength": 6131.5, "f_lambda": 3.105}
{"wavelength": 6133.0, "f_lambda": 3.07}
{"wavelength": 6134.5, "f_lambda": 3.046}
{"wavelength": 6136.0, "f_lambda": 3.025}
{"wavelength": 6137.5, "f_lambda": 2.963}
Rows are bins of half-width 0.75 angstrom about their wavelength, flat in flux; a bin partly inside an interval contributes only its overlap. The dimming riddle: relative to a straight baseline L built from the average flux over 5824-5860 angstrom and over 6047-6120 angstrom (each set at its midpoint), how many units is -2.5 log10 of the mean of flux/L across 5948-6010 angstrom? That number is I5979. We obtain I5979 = 0.05 mag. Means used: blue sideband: 3.11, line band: 2.94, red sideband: 3.05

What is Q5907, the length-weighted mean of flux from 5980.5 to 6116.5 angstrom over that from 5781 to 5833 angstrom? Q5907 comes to 0.97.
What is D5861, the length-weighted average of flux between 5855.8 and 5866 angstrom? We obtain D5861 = 3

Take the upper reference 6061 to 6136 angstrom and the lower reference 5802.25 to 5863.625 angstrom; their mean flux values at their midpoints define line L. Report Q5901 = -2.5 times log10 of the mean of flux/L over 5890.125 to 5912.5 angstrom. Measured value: 0.20 mag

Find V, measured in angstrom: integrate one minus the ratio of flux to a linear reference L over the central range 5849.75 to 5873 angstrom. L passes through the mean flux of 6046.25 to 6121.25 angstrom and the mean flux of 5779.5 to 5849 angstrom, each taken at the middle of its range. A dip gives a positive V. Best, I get 0.6 angstrom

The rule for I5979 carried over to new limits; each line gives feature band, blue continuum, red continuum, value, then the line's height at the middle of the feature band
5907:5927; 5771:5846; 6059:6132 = 0.046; 3.08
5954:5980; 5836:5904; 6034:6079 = 0.022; 2.96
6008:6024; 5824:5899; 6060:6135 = 0.000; 2.99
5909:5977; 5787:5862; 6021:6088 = 0.048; 3.08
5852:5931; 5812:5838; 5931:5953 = 0.098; 3.06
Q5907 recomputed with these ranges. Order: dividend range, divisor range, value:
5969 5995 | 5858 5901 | 1.09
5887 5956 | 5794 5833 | 0.90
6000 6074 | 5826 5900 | 1.06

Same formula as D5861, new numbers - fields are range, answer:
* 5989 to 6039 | 2.98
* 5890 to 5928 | 2.72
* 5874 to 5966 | 2.81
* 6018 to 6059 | 3.04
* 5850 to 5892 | 2.84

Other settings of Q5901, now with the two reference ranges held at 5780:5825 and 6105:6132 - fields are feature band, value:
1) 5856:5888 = 0.065 mag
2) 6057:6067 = -0.033 mag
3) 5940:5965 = 0.025 mag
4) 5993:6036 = 0.015 mag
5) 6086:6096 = 0.017 mag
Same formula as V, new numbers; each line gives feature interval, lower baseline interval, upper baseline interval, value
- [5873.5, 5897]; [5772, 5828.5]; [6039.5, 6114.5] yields 4.20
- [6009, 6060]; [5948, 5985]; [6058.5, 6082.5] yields 0.72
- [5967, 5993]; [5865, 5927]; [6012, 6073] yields -0.01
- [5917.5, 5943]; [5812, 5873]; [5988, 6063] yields 0.44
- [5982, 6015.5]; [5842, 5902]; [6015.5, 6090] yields 0.50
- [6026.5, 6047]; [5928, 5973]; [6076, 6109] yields -0.31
